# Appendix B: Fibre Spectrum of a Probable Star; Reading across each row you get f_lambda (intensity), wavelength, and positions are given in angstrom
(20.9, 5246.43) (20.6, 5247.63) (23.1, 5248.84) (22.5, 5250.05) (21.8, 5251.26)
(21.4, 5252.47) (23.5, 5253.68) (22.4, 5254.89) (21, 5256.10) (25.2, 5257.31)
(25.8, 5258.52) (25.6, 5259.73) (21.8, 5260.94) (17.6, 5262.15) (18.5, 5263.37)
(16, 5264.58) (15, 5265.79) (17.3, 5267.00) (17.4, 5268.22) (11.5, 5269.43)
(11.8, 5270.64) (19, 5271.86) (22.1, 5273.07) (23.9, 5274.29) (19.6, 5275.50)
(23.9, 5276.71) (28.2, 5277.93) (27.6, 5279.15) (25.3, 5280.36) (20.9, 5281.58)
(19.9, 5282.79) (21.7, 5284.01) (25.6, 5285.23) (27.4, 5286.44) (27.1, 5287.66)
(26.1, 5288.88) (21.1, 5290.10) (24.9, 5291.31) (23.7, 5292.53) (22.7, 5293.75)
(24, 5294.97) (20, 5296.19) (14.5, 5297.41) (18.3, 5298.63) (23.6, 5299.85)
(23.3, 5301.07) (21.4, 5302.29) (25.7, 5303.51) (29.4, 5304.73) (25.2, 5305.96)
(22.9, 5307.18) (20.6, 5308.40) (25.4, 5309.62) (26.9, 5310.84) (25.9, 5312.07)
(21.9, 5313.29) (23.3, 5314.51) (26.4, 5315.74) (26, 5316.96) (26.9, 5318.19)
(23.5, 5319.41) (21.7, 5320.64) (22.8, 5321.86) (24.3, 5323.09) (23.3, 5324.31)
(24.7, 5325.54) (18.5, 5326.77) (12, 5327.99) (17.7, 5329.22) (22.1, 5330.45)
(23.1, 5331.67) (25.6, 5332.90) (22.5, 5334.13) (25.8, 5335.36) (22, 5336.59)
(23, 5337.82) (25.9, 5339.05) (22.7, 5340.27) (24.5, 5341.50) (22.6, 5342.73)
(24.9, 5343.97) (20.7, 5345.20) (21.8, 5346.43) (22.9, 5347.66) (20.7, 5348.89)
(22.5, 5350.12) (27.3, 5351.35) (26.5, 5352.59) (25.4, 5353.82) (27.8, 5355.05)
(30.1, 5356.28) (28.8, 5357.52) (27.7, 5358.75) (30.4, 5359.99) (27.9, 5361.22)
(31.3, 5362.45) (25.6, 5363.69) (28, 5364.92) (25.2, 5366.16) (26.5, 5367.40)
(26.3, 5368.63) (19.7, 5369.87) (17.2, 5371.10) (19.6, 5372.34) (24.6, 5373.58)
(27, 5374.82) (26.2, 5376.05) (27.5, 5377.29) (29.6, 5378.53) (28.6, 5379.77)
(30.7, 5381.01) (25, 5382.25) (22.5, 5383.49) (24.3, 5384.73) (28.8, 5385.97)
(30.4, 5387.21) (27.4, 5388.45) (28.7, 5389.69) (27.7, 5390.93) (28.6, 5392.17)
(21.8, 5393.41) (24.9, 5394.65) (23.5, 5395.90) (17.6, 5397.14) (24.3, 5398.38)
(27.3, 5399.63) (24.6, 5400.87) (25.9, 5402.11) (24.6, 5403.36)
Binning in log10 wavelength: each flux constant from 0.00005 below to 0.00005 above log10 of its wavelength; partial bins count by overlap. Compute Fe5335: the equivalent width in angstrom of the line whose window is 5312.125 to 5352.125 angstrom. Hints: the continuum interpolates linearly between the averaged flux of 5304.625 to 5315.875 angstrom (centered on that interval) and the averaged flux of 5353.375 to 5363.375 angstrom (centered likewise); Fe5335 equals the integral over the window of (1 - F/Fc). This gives 5.1 angstrom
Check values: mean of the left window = 24.5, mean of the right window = 28.6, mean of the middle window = 23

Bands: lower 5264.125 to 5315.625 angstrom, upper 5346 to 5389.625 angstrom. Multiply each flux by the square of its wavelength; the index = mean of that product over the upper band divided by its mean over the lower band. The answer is 1.21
